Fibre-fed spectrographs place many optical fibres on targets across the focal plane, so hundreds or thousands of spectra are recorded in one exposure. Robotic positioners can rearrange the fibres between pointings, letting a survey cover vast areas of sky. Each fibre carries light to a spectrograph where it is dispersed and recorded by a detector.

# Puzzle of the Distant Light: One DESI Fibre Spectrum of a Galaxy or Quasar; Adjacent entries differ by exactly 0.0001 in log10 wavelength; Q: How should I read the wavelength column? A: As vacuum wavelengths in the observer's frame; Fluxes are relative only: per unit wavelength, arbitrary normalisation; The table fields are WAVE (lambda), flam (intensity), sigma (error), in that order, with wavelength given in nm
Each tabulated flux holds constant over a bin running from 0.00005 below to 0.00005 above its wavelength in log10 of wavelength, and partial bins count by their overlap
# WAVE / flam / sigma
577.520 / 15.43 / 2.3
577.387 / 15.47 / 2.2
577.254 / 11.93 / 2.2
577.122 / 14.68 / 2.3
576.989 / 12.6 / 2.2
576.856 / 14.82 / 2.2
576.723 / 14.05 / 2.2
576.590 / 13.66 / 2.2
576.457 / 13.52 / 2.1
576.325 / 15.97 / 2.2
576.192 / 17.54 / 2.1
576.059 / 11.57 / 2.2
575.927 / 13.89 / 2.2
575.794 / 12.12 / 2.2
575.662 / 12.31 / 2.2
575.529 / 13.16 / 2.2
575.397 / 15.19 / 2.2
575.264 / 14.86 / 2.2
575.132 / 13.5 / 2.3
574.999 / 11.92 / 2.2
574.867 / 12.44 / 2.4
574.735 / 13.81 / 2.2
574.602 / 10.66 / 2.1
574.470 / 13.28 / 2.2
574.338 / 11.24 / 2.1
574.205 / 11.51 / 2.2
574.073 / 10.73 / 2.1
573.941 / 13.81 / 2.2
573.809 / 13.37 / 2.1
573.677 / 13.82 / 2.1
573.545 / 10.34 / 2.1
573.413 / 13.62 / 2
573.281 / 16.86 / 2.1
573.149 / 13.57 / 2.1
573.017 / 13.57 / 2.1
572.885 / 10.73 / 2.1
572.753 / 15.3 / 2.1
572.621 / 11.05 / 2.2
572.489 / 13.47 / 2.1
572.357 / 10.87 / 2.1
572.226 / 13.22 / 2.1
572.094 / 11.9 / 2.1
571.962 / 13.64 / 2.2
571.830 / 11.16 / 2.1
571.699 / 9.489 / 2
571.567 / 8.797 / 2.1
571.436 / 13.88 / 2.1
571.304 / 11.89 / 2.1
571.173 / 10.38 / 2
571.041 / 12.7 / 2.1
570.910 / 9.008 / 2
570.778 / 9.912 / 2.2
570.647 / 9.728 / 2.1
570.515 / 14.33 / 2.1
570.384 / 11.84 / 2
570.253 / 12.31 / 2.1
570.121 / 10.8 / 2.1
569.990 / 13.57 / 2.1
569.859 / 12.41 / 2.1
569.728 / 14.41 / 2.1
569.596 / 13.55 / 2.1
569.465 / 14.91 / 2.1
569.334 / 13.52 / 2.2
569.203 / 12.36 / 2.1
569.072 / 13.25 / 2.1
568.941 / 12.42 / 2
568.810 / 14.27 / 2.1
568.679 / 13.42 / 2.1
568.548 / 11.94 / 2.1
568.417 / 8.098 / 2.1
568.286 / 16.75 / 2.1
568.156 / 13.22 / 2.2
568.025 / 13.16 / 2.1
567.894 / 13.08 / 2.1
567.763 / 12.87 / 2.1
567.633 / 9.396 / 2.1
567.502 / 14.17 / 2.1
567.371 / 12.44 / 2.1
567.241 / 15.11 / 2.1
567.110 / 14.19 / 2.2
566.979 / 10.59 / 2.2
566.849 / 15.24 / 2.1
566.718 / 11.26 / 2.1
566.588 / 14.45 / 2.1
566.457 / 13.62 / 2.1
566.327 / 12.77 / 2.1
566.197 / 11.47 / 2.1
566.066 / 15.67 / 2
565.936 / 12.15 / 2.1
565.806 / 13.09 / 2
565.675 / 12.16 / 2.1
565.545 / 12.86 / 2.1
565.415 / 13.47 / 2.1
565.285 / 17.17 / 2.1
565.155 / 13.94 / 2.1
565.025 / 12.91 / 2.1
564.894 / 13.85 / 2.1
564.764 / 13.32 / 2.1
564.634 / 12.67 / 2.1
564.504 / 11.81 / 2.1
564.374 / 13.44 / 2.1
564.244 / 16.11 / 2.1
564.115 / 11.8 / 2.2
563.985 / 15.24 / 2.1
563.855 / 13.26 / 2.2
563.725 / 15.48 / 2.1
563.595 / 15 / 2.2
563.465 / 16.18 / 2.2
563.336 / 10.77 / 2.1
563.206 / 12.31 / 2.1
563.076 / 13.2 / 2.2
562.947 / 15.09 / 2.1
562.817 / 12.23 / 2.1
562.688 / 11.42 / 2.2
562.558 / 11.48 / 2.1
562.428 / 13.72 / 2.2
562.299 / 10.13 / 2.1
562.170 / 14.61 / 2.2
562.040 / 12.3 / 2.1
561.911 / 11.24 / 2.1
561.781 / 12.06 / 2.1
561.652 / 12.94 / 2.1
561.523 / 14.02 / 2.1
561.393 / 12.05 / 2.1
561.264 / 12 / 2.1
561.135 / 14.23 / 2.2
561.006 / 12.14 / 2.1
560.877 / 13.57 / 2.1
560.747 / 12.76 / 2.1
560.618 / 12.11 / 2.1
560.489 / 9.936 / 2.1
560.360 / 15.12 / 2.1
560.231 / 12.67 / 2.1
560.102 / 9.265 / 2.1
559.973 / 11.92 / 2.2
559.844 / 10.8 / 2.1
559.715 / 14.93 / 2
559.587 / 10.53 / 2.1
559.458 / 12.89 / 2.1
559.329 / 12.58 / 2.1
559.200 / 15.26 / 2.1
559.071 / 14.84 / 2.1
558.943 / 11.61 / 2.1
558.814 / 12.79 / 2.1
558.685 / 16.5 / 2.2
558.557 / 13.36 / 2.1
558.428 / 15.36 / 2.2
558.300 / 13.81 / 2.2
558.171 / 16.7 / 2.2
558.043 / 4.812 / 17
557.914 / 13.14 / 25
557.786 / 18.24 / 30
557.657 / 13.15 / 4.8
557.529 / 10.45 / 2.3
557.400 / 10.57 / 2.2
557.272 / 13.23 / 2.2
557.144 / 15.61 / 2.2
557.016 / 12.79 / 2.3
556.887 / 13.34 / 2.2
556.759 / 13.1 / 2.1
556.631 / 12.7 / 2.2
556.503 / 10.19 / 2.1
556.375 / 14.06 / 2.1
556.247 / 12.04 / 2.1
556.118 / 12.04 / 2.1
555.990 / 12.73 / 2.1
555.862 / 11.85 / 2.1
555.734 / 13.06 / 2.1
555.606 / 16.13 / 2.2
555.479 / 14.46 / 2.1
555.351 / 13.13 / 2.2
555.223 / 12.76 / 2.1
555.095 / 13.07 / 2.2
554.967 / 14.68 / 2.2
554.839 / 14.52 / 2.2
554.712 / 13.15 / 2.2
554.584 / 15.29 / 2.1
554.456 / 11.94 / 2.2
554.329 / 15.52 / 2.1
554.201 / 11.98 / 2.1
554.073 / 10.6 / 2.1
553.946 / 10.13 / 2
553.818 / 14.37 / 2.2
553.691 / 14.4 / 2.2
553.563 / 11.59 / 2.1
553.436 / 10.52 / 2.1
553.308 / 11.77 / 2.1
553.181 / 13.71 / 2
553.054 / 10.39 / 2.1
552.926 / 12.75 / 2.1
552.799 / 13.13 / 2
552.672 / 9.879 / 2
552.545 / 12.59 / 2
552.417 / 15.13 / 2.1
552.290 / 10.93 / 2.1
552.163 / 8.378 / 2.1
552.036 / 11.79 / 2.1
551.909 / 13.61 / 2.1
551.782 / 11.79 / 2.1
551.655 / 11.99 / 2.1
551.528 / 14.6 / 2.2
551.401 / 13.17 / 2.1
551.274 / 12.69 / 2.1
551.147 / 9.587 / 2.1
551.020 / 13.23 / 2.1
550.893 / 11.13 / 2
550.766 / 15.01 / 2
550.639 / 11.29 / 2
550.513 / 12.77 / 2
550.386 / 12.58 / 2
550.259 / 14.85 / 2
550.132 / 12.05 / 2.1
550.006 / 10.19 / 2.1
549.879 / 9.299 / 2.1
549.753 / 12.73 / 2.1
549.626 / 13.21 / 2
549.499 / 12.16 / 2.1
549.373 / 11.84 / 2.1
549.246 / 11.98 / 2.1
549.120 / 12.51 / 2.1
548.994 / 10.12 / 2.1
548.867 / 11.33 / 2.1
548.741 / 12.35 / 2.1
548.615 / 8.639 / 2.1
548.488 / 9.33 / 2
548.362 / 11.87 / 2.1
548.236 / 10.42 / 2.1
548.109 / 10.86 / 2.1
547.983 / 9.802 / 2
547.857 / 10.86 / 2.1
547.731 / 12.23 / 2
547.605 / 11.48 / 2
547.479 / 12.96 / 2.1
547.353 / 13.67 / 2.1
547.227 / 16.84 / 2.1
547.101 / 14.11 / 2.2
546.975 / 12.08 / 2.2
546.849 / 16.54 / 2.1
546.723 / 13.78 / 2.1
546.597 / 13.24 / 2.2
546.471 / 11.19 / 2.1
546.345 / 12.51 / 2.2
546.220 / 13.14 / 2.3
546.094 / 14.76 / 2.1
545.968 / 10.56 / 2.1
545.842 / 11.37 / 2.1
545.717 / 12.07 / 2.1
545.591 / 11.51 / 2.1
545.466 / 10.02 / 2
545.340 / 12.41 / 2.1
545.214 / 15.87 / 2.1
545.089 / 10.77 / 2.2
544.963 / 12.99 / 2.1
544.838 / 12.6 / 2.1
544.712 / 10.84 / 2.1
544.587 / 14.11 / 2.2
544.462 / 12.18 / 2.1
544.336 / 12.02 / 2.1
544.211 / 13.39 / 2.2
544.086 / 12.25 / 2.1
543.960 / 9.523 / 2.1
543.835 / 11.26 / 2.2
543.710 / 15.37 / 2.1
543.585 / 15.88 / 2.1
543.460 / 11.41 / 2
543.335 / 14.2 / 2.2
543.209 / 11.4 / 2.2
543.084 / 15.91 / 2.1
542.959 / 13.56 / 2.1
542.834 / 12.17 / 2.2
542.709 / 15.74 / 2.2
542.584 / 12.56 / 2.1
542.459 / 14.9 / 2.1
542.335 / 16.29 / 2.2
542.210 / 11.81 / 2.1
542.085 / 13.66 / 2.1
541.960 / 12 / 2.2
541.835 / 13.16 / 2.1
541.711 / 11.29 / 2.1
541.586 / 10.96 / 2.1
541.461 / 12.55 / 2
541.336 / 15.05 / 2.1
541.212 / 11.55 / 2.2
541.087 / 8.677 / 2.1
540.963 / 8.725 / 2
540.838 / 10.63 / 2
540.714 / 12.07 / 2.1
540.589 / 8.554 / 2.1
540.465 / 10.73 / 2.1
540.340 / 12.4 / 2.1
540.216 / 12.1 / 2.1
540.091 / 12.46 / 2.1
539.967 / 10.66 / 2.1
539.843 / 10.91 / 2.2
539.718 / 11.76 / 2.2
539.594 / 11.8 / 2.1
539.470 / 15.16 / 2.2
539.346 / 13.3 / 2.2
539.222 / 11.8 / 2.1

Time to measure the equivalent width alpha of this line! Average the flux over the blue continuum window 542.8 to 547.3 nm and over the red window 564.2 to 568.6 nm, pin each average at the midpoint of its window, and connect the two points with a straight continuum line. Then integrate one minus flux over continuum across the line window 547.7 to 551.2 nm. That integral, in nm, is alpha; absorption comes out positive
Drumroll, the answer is 0.37 nm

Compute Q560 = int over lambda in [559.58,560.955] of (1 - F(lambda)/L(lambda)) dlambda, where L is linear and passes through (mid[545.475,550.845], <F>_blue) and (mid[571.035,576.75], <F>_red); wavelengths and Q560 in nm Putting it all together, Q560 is 0.03 nm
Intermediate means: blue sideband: 12.2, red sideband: 12.8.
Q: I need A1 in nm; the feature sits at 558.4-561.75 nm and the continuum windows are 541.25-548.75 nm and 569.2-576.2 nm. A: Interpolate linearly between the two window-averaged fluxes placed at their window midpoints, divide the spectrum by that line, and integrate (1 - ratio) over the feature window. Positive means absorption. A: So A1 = -0.08 nm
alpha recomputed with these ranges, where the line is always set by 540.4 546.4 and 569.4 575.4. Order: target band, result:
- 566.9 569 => -0.068 nm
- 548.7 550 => 0.080 nm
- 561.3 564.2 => -0.140 nm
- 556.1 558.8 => -0.148 nm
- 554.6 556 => -0.141 nm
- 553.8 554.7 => -0.024 nm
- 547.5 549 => 0.190 nm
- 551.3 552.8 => 0.026 nm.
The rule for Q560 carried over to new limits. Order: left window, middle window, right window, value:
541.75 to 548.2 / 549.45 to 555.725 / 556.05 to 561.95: 0.12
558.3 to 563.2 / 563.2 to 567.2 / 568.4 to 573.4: -0.28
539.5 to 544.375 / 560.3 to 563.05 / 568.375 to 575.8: -0.04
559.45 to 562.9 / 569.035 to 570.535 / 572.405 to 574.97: -0.05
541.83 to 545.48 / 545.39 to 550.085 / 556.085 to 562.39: 0.36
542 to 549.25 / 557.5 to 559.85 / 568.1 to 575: -0.16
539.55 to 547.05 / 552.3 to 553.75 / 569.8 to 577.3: 0.03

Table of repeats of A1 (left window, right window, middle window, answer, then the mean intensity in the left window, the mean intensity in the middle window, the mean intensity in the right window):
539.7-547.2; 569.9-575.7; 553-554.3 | 0.04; 12.5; 12.1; 12.4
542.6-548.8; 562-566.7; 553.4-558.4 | -0.01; 12.5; 13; 13.4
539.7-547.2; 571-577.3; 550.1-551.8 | -0.01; 12.5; 12.7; 12.9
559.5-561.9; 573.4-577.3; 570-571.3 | 0.16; 12.4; 11.4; 13.2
